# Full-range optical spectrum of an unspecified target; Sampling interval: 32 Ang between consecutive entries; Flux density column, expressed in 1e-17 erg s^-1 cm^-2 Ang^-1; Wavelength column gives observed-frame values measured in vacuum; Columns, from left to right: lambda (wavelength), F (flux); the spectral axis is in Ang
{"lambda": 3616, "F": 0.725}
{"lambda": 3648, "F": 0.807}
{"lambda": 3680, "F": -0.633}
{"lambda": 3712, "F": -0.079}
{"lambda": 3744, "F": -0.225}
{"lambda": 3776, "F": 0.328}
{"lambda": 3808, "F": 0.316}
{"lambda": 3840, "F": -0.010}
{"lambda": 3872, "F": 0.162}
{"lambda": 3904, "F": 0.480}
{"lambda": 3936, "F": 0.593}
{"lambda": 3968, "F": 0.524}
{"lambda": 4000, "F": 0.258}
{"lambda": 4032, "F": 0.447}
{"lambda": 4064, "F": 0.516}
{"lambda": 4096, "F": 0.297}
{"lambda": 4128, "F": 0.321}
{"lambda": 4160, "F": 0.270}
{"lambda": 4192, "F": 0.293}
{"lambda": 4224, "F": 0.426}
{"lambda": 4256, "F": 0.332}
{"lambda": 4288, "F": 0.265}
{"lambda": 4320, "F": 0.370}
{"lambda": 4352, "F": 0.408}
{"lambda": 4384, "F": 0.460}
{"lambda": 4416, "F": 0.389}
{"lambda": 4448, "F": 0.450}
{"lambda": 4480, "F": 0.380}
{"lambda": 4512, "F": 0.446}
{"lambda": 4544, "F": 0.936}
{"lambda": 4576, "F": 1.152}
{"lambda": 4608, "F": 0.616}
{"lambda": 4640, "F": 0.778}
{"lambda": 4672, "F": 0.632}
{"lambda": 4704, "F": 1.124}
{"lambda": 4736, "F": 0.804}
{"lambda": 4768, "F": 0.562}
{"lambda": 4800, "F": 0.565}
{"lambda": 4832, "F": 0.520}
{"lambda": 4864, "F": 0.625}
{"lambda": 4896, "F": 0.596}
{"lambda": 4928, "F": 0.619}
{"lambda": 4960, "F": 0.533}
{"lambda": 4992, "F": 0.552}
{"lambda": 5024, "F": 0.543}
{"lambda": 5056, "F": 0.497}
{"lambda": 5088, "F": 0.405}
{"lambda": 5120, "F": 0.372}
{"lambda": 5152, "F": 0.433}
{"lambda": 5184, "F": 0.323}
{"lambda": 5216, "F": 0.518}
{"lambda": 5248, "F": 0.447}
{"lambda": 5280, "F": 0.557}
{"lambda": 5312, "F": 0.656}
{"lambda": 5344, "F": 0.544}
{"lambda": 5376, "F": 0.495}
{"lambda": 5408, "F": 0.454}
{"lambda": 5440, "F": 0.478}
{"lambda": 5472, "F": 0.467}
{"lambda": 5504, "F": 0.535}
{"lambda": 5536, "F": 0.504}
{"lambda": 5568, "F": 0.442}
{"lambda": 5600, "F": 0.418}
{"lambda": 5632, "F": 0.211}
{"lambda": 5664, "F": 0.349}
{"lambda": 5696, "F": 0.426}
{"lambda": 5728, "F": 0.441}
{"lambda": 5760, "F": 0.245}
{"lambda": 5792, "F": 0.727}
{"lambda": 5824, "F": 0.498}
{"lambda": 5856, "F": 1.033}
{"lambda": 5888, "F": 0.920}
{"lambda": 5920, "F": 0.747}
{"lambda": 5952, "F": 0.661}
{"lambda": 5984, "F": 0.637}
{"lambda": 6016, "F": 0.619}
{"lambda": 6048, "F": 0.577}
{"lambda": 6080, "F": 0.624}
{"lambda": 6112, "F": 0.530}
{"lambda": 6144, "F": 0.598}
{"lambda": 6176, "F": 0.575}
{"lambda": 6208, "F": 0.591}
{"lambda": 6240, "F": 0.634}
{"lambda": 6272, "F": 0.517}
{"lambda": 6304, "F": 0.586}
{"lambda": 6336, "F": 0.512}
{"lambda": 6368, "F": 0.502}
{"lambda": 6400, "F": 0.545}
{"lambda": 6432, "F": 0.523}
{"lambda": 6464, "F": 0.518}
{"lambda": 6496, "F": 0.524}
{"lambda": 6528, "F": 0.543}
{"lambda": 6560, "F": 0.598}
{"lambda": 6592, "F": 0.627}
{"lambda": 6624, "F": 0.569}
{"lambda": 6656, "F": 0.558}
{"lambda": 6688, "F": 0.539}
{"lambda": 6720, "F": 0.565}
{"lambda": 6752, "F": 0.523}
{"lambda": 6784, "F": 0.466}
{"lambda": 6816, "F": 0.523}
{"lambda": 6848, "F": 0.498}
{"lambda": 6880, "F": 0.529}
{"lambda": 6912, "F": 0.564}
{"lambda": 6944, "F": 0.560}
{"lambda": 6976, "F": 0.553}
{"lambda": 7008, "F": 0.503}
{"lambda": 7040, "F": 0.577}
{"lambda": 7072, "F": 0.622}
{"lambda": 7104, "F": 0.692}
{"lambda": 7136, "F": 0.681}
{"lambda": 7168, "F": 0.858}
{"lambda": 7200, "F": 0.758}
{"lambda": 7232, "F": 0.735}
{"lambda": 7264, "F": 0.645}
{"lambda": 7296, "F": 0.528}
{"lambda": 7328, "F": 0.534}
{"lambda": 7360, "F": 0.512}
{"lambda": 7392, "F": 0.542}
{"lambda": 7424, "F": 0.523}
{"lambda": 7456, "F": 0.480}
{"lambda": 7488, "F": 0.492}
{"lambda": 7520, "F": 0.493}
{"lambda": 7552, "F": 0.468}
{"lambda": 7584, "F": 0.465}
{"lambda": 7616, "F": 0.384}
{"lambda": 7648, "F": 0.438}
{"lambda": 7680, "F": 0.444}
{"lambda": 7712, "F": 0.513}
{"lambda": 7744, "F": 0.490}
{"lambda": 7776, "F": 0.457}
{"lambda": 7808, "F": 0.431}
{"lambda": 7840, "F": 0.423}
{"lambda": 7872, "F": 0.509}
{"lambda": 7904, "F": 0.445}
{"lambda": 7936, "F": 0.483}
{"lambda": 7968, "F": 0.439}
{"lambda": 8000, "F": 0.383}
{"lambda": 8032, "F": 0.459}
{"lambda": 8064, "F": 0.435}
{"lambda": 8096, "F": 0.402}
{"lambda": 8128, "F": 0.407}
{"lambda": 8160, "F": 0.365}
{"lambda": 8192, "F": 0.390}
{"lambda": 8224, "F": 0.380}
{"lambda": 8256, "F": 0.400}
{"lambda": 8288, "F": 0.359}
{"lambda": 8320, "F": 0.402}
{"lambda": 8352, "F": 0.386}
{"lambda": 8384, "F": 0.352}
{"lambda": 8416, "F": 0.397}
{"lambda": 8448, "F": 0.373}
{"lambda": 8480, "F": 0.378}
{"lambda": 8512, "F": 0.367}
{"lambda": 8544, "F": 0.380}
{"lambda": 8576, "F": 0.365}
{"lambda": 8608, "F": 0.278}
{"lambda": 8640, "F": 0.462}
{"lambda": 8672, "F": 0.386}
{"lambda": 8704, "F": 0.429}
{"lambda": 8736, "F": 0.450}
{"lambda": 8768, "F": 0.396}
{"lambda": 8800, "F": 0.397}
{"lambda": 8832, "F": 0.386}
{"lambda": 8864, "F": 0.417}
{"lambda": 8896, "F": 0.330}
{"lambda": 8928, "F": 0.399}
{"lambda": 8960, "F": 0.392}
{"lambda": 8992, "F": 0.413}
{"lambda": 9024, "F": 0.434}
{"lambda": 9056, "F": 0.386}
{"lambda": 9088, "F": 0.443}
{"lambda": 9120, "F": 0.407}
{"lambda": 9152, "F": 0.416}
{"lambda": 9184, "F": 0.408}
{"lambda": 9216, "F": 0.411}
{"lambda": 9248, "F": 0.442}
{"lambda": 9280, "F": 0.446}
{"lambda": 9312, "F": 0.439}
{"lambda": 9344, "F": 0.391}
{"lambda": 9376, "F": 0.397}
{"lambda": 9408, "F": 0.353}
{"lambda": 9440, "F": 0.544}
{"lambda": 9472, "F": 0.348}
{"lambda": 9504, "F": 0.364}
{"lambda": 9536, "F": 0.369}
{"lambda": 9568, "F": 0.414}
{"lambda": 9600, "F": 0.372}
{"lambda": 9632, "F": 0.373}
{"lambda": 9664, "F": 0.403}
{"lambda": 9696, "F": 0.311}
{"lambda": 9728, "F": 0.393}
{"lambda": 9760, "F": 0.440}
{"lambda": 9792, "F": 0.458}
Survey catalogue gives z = 2.75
